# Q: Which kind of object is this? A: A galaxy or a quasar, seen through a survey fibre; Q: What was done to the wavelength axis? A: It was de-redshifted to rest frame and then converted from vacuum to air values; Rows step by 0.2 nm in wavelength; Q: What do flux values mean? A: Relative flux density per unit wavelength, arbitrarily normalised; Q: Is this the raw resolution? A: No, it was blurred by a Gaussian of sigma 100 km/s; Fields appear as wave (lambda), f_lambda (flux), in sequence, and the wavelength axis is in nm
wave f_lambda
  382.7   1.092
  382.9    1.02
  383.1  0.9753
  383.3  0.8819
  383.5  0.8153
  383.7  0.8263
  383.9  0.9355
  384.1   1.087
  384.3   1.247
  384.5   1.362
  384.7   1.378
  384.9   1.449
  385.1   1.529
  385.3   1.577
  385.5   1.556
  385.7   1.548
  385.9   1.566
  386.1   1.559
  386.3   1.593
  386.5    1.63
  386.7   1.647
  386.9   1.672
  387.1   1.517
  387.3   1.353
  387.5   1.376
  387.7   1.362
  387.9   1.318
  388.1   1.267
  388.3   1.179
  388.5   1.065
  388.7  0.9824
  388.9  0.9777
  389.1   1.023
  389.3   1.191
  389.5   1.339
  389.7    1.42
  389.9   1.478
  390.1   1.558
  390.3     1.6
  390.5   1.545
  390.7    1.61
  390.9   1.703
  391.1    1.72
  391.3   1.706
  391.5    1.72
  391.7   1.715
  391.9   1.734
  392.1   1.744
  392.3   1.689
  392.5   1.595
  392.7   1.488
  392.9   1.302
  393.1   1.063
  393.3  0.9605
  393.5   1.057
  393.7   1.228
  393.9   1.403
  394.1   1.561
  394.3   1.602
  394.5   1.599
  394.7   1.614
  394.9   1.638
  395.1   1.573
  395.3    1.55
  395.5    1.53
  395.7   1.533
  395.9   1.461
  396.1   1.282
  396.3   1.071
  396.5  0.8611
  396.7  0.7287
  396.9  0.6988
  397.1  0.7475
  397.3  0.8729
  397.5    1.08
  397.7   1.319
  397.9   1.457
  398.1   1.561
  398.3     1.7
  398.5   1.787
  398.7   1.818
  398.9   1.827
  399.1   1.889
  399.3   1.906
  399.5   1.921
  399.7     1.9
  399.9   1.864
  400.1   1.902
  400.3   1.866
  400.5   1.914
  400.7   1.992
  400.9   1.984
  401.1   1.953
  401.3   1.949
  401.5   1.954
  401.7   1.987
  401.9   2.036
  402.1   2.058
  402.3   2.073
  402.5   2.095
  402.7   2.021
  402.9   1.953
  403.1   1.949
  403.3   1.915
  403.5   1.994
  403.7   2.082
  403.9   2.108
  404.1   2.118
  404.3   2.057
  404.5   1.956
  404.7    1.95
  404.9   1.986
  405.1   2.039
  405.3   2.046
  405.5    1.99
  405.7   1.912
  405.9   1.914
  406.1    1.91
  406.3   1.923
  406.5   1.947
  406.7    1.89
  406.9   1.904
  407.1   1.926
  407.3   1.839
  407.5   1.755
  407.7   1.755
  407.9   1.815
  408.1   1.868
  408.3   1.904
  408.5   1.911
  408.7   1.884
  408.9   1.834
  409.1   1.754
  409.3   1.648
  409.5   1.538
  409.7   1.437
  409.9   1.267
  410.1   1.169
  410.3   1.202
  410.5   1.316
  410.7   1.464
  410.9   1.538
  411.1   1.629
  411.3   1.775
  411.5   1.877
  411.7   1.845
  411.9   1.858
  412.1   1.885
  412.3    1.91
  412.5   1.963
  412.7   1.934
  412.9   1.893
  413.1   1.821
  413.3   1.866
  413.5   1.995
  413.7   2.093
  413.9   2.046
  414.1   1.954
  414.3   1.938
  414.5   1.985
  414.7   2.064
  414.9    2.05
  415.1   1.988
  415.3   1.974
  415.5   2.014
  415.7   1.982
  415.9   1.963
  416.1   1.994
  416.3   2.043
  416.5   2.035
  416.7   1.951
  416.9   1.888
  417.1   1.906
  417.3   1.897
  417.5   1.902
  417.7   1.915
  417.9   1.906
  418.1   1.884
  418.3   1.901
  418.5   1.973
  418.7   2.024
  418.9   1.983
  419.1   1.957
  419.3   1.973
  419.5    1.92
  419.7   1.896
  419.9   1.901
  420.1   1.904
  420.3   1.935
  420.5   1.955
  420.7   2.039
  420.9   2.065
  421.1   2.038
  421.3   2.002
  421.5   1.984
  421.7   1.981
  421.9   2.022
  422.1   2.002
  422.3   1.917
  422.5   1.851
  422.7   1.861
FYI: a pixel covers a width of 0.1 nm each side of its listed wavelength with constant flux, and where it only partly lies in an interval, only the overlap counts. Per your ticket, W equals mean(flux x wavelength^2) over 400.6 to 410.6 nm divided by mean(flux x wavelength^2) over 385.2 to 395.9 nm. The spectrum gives 1.38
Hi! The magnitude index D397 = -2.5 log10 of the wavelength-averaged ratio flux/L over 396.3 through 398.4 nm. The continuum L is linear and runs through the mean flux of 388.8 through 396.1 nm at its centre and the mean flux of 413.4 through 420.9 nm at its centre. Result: 0.39 mag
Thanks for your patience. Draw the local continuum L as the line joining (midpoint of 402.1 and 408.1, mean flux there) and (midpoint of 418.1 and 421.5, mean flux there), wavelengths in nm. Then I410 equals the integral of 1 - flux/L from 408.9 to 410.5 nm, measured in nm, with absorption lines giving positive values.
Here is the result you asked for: 0.42 nm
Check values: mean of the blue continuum 1.96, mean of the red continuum 1.96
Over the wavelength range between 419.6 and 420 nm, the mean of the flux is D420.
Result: 1.9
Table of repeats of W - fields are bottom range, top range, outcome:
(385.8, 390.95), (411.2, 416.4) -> 1.58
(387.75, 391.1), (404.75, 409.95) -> 1.50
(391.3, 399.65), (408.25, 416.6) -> 1.37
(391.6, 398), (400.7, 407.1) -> 1.56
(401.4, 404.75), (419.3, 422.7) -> 1.06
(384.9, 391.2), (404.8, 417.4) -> 1.45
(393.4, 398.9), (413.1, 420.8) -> 1.60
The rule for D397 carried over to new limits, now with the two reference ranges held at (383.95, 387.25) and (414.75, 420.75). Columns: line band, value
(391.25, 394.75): 0.08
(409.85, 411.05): 0.35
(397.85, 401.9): -0.10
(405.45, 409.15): -0.04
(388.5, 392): 0.07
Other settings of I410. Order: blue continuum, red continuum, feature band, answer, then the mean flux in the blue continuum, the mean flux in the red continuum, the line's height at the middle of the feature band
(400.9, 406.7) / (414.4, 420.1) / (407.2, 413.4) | 0.822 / 1.99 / 1.96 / 1.98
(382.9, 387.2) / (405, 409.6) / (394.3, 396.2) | 0.056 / 1.34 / 1.87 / 1.58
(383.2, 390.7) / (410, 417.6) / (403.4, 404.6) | -0.276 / 1.34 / 1.86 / 1.67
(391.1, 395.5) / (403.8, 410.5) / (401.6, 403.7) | -0.363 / 1.51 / 1.82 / 1.72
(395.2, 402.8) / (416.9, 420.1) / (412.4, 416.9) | -0.259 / 1.64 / 1.93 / 1.87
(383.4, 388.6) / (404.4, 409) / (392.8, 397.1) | 0.827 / 1.36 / 1.91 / 1.6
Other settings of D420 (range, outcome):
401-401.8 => 1.96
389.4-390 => 1.41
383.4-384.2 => 0.916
